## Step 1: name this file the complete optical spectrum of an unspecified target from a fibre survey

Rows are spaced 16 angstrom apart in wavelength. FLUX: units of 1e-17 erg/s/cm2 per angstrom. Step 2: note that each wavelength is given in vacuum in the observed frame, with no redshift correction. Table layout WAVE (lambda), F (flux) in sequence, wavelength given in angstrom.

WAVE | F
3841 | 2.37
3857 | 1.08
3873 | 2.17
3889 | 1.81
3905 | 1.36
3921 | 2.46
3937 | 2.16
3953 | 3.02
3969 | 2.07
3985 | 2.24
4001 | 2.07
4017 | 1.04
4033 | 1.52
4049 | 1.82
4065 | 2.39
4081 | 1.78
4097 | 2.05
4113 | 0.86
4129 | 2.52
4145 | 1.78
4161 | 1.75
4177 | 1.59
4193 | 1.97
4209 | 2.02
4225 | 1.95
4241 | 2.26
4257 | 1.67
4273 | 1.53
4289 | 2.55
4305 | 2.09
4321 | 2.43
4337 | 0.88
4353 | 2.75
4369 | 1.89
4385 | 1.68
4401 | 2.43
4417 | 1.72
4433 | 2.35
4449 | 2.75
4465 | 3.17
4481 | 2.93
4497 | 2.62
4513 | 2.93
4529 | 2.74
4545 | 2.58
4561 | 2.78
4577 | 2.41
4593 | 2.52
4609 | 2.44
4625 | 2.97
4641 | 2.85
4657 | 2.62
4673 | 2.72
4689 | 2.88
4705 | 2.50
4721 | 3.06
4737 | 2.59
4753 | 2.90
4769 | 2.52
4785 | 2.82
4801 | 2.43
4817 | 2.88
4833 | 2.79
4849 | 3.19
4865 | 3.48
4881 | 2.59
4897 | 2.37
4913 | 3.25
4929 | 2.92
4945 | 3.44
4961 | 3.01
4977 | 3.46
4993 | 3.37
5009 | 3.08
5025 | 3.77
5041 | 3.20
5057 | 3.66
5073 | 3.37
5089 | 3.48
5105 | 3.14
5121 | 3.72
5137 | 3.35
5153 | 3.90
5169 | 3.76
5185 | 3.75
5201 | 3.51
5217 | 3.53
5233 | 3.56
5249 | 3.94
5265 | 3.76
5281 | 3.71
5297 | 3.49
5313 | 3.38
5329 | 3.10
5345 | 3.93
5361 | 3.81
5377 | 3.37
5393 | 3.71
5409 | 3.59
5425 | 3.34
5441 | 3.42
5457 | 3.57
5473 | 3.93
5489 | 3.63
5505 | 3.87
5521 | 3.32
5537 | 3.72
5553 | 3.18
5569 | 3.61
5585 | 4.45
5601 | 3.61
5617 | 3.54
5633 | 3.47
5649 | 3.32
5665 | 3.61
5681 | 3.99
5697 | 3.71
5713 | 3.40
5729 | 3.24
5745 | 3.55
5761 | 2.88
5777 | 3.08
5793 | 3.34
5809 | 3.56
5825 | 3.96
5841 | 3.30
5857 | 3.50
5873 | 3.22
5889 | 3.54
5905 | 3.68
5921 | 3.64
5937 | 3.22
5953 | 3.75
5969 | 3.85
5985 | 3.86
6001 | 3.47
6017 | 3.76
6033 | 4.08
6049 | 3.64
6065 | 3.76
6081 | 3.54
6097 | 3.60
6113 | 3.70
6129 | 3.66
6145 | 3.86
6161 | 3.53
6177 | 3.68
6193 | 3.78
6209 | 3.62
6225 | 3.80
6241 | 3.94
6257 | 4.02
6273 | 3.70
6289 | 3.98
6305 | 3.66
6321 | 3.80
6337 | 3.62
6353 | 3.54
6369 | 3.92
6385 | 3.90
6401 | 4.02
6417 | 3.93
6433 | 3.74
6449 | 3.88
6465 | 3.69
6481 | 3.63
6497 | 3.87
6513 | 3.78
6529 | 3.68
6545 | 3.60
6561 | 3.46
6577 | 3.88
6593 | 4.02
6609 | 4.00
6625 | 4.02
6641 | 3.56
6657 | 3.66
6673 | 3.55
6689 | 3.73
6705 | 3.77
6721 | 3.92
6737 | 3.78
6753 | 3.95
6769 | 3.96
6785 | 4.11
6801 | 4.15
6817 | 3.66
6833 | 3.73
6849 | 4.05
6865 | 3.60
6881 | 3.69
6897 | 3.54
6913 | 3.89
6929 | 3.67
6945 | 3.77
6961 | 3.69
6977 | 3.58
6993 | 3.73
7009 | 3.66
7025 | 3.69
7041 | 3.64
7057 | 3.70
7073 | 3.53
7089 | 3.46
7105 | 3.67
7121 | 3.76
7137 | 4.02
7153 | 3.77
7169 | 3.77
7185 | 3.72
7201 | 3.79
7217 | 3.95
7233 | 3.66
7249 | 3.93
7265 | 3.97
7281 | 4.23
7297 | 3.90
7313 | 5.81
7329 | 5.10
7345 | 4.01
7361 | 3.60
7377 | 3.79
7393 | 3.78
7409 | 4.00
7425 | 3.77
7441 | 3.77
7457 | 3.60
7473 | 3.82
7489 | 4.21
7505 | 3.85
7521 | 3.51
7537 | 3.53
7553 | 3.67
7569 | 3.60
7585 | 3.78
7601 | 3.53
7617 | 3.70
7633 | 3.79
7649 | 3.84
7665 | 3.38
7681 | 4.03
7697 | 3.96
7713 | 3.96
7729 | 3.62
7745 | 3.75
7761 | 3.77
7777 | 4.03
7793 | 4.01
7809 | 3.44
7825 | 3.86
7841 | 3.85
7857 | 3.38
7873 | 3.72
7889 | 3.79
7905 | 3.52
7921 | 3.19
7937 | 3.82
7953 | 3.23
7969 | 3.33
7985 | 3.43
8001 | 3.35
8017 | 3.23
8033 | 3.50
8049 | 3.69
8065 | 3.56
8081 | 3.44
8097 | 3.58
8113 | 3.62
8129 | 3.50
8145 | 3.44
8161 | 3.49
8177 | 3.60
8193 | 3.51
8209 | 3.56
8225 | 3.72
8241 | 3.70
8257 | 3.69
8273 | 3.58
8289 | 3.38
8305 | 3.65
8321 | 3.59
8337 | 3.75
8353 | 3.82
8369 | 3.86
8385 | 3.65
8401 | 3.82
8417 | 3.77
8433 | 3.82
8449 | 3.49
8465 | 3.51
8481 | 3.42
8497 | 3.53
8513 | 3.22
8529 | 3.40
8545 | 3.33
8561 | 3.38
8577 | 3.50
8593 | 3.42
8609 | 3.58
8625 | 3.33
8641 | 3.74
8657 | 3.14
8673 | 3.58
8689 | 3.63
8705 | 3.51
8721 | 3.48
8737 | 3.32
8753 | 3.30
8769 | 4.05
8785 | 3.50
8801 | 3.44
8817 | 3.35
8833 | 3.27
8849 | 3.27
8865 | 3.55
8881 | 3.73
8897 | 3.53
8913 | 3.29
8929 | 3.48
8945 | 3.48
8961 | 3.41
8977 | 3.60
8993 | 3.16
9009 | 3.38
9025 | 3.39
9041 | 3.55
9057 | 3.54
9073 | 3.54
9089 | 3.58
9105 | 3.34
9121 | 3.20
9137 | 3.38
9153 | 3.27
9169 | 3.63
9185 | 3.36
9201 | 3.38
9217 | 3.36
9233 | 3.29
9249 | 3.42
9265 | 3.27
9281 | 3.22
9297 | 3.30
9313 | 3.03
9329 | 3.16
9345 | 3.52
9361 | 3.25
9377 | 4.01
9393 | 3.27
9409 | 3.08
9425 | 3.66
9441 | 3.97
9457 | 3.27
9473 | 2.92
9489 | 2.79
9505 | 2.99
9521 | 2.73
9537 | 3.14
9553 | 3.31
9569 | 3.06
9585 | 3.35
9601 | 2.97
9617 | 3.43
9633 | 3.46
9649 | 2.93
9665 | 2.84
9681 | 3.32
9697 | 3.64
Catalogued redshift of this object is 0.11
